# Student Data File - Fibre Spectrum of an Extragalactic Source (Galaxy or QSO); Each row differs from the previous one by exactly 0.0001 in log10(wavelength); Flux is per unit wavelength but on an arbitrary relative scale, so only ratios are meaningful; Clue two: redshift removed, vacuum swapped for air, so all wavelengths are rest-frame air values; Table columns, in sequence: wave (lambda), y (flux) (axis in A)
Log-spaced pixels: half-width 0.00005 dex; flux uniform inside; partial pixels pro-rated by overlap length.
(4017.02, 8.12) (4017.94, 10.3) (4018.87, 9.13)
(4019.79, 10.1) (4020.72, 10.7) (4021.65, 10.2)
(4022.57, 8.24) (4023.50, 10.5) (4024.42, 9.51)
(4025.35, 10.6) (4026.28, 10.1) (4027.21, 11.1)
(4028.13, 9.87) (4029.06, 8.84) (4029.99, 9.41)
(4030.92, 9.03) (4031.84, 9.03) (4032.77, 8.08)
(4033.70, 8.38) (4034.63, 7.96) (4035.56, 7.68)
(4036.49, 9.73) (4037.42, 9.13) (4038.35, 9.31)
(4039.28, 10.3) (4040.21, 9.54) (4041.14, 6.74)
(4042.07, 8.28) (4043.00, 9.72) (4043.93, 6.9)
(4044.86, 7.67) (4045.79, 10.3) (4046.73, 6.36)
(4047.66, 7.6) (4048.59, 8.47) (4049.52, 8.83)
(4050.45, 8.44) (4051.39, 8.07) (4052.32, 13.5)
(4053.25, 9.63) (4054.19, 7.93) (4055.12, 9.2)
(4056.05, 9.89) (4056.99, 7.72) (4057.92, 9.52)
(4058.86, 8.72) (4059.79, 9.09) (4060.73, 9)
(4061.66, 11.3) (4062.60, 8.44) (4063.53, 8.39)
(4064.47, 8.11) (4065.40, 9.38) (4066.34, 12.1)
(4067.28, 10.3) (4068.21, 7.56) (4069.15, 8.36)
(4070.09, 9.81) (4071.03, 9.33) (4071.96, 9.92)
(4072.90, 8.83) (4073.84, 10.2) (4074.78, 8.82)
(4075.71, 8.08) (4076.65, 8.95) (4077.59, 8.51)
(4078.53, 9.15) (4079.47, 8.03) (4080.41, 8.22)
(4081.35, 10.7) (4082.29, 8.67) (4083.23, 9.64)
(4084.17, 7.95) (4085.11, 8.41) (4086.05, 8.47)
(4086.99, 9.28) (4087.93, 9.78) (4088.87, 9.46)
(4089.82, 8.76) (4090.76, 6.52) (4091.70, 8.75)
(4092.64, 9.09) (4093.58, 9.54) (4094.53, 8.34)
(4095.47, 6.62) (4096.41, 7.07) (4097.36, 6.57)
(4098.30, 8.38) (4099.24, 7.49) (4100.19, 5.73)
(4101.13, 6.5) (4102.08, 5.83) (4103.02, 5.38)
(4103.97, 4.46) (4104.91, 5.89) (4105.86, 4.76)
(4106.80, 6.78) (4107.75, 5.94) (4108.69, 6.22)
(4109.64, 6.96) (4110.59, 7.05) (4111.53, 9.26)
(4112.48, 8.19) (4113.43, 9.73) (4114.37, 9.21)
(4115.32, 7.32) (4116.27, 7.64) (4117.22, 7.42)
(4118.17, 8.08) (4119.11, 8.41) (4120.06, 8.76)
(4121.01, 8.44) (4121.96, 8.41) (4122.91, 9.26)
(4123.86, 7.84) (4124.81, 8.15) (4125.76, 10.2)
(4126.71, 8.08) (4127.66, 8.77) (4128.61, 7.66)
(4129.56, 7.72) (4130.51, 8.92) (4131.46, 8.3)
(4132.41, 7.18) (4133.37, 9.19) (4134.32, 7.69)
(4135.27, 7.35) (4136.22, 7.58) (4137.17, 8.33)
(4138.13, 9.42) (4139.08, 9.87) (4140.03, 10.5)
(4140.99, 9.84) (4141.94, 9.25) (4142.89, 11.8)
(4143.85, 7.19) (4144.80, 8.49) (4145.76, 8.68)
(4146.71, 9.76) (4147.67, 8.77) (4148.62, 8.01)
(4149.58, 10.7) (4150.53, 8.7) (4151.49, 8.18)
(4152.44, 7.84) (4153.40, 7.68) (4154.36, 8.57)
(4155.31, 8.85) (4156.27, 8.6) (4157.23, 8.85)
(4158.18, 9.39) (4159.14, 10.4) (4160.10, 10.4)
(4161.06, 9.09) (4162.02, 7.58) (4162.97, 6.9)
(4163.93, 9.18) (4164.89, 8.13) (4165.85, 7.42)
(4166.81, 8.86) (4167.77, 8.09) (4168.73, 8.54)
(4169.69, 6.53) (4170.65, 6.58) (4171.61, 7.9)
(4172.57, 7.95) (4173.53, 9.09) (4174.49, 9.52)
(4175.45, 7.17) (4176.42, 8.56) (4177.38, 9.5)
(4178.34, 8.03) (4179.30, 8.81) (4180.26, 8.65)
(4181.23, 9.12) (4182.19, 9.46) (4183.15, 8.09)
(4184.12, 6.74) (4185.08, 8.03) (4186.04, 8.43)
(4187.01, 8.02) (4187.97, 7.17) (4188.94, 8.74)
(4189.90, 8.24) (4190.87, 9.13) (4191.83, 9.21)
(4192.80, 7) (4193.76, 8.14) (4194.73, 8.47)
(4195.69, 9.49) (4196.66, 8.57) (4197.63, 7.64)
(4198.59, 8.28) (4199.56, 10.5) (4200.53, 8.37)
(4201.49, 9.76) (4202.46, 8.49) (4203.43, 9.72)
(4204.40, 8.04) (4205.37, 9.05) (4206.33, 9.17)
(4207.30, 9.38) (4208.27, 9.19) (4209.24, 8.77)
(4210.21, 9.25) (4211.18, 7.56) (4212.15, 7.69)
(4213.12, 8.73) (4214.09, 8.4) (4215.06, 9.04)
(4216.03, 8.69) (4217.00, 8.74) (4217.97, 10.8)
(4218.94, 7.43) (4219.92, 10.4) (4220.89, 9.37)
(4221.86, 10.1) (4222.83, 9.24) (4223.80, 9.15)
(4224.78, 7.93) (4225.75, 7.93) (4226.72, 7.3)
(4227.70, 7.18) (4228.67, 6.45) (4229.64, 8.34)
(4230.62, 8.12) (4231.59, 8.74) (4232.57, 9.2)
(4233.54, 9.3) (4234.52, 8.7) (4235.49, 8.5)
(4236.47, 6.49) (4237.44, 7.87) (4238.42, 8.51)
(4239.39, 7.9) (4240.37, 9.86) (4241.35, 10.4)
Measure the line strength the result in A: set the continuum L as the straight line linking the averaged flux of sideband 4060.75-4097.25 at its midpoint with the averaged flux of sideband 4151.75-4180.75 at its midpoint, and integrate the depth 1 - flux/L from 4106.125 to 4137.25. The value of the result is 2.24 A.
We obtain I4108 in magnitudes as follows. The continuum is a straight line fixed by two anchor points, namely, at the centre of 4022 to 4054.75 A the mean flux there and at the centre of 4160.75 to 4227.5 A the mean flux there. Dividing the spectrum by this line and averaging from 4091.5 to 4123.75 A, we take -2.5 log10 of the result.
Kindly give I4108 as 0.18 mag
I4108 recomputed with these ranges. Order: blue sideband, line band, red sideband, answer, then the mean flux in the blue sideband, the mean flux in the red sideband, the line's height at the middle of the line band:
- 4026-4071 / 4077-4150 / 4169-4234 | 0.08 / 9.02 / 8.53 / 8.81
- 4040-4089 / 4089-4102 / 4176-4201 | 0.16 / 8.96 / 8.48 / 8.84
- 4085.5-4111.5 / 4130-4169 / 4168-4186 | -0.11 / 7.28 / 8.24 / 7.91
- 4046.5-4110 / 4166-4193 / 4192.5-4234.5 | 0.04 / 8.35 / 8.68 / 8.6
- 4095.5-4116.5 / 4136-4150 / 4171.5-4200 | -0.21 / 6.91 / 8.46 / 7.63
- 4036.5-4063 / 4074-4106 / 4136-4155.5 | 0.13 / 8.93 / 8.97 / 8.95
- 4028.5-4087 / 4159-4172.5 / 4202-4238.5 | 0.07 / 8.93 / 8.6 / 8.71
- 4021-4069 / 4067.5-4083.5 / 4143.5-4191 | -0.01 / 9.09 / 8.44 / 8.93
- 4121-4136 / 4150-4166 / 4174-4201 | -0.03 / 8.31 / 8.47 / 8.39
